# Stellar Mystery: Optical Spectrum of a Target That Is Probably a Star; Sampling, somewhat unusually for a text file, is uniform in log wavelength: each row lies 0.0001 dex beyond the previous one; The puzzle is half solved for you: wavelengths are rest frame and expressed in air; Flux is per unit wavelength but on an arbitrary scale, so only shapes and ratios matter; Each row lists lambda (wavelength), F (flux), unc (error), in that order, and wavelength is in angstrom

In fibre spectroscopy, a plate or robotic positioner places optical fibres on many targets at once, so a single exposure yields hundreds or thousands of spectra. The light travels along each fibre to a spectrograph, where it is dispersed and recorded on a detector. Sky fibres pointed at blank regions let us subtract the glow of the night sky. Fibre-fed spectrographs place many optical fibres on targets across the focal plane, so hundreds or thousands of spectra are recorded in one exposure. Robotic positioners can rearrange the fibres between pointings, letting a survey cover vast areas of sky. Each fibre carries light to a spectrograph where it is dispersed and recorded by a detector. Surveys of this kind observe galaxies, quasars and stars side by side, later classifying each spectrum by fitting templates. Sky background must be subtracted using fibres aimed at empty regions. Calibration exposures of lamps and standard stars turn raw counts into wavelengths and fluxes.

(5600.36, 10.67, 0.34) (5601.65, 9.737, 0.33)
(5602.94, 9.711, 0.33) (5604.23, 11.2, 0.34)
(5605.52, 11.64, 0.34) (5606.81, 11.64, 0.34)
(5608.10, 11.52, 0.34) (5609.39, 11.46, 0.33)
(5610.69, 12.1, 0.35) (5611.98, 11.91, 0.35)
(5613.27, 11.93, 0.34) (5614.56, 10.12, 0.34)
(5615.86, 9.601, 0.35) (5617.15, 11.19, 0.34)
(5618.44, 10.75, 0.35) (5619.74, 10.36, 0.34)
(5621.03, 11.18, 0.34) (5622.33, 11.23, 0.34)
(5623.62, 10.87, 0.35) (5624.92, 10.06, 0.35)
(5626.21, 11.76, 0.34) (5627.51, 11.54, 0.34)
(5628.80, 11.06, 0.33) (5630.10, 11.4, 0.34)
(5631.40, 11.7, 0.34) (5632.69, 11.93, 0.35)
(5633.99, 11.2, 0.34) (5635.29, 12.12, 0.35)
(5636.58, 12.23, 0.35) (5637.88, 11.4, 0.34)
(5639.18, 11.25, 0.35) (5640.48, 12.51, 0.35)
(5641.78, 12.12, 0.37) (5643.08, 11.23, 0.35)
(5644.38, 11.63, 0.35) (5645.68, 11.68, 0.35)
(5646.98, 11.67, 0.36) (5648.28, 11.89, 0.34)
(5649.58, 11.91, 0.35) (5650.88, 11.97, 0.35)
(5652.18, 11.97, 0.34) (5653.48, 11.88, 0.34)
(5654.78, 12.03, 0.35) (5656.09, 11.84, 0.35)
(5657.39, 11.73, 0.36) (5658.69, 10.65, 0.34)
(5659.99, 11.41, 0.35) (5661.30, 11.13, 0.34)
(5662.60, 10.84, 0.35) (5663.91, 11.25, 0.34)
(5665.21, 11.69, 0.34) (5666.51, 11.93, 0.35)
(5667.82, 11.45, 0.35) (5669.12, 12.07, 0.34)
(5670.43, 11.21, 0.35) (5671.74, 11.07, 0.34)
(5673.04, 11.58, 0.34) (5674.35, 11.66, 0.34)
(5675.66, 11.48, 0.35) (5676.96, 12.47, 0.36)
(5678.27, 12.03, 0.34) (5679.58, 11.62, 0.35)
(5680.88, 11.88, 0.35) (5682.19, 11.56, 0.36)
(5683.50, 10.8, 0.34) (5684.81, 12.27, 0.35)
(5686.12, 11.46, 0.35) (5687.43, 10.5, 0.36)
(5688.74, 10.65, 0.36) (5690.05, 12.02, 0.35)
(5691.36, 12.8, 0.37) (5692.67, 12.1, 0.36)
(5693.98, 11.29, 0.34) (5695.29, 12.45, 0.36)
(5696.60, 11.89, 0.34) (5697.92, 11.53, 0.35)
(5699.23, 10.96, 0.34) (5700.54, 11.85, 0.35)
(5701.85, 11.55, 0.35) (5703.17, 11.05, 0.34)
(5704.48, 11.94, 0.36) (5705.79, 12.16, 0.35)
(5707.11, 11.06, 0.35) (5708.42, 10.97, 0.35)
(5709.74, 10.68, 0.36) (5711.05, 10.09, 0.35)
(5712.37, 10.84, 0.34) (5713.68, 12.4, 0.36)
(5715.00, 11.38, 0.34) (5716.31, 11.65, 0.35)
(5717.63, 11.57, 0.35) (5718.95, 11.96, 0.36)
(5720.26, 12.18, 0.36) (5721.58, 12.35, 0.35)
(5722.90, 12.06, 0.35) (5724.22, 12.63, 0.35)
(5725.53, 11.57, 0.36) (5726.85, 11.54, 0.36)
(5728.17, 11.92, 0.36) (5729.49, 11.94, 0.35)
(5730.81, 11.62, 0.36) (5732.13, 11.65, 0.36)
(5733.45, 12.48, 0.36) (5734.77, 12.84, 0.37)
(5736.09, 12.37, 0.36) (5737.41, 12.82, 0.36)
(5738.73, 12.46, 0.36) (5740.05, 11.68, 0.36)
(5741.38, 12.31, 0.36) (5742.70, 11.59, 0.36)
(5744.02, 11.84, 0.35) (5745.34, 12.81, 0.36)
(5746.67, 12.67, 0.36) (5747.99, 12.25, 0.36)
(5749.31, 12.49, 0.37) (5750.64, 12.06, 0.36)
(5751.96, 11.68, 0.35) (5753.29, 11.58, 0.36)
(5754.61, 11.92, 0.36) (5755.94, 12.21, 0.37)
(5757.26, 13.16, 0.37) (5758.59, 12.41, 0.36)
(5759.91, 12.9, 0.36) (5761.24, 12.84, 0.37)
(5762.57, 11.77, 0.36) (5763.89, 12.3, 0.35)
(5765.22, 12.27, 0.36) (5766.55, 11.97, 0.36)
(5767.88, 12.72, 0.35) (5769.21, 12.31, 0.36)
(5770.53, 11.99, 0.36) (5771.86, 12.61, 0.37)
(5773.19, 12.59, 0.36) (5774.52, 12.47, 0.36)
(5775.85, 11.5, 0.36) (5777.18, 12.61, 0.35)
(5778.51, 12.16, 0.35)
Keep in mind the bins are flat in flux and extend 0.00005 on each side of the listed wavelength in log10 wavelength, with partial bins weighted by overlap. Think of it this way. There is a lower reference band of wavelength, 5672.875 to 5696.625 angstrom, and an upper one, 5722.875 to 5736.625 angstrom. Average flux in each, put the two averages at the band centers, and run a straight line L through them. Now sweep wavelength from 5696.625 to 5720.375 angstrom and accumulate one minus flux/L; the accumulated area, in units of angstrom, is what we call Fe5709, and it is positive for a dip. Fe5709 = 0.9 angstrom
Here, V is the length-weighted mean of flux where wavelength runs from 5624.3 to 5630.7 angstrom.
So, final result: 11.2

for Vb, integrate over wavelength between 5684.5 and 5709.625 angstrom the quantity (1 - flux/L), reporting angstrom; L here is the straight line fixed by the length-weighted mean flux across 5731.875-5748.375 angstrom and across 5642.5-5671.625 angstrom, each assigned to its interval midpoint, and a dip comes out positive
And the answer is 0.7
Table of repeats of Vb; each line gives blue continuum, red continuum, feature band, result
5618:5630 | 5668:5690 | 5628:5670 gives -1.52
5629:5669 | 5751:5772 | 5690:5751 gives 0.89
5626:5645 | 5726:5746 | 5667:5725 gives 1.56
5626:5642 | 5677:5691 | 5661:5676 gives 0.18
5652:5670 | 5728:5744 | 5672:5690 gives 0.25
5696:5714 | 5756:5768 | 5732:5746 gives -0.33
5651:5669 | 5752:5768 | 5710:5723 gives 0.41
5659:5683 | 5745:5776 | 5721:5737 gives -0.05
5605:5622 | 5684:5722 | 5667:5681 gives -0.29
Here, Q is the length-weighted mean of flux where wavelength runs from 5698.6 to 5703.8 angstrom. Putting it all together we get 11.4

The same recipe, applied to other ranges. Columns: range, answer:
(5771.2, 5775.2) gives 12.5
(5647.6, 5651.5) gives 11.9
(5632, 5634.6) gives 11.6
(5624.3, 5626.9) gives 10.9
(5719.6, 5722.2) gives 12.3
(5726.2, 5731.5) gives 11.7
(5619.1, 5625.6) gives 10.8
